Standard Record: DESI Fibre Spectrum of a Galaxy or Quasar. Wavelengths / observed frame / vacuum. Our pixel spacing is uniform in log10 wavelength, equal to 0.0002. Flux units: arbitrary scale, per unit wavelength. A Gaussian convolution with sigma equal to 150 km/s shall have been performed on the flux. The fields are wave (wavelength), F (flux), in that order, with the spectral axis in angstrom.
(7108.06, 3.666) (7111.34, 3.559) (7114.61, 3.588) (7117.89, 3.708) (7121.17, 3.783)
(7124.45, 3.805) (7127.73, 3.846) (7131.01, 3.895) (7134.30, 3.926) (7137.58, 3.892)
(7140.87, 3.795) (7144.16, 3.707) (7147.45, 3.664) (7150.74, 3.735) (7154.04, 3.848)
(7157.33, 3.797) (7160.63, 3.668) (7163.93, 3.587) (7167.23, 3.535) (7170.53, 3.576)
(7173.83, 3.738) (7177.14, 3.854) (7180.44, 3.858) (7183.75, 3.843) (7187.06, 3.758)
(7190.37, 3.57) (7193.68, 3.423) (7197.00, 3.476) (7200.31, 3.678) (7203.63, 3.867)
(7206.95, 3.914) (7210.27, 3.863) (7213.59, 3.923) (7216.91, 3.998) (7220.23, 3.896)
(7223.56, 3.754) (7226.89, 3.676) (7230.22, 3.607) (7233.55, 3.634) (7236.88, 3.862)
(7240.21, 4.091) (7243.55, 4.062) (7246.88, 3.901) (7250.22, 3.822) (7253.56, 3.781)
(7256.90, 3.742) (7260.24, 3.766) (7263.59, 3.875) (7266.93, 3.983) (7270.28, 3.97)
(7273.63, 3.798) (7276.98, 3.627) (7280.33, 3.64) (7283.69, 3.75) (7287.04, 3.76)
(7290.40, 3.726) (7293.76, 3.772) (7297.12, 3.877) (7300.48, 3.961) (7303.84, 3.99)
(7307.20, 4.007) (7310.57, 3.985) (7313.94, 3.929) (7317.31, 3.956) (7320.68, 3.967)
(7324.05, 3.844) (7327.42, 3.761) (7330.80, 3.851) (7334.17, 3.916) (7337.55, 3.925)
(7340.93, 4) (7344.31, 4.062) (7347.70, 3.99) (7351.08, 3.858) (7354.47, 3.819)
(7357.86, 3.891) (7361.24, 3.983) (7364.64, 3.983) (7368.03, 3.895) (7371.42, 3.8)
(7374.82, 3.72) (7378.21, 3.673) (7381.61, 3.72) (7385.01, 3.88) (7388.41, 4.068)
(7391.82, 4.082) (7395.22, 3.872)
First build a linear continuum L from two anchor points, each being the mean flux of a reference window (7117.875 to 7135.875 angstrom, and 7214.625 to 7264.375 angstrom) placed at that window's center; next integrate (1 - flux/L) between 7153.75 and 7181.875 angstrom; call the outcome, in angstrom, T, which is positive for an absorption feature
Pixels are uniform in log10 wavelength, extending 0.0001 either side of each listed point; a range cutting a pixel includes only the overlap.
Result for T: 0.9 angstrom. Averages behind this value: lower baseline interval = 3.84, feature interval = 3.71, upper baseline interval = 3.83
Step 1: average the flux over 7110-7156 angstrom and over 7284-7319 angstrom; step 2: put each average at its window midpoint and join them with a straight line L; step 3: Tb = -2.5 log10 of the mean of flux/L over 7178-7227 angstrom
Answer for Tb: 0.01 mag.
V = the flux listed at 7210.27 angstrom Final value 3.863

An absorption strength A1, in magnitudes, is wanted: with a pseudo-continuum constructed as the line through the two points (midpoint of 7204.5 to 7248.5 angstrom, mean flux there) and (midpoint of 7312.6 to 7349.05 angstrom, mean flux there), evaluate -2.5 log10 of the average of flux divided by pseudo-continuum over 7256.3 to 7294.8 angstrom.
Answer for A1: 0.03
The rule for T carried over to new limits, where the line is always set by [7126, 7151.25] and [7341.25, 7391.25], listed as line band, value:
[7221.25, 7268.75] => 0.3 angstrom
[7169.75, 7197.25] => 1.0 angstrom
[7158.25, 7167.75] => 0.5 angstrom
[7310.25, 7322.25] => -0.3 angstrom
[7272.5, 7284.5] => 0.5 angstrom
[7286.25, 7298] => 0.3 angstrom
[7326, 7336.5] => 0.1 angstrom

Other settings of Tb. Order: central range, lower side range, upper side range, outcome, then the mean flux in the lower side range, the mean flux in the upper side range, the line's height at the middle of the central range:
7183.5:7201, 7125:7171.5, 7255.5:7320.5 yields 0.053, 3.75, 3.85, 3.78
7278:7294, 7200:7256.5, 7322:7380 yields 0.041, 3.84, 3.88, 3.86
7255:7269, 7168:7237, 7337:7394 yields -0.012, 3.75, 3.9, 3.8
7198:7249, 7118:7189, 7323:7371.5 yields -0.007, 3.77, 3.91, 3.82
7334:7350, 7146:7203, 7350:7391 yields -0.040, 3.69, 3.86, 3.84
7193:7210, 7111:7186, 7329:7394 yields 0.026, 3.75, 3.9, 3.79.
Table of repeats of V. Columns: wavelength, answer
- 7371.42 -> 3.8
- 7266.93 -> 3.983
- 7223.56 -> 3.754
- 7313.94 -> 3.929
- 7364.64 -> 3.983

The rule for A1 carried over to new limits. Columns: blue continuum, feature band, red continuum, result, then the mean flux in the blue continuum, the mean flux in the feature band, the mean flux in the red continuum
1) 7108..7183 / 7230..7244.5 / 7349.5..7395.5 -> -0.02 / 3.74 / 3.87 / 3.87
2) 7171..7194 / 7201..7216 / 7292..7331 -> -0.03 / 3.73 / 3.88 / 3.91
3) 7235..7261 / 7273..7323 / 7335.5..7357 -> 0.02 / 3.88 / 3.85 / 3.94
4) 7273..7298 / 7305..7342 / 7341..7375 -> -0.03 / 3.74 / 3.92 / 3.91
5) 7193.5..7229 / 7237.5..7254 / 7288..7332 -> -0.03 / 3.78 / 3.94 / 3.89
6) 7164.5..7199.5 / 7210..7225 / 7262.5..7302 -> -0.05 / 3.66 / 3.89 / 3.81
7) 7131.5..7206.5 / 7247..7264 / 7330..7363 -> 0.01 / 3.72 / 3.8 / 3.93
